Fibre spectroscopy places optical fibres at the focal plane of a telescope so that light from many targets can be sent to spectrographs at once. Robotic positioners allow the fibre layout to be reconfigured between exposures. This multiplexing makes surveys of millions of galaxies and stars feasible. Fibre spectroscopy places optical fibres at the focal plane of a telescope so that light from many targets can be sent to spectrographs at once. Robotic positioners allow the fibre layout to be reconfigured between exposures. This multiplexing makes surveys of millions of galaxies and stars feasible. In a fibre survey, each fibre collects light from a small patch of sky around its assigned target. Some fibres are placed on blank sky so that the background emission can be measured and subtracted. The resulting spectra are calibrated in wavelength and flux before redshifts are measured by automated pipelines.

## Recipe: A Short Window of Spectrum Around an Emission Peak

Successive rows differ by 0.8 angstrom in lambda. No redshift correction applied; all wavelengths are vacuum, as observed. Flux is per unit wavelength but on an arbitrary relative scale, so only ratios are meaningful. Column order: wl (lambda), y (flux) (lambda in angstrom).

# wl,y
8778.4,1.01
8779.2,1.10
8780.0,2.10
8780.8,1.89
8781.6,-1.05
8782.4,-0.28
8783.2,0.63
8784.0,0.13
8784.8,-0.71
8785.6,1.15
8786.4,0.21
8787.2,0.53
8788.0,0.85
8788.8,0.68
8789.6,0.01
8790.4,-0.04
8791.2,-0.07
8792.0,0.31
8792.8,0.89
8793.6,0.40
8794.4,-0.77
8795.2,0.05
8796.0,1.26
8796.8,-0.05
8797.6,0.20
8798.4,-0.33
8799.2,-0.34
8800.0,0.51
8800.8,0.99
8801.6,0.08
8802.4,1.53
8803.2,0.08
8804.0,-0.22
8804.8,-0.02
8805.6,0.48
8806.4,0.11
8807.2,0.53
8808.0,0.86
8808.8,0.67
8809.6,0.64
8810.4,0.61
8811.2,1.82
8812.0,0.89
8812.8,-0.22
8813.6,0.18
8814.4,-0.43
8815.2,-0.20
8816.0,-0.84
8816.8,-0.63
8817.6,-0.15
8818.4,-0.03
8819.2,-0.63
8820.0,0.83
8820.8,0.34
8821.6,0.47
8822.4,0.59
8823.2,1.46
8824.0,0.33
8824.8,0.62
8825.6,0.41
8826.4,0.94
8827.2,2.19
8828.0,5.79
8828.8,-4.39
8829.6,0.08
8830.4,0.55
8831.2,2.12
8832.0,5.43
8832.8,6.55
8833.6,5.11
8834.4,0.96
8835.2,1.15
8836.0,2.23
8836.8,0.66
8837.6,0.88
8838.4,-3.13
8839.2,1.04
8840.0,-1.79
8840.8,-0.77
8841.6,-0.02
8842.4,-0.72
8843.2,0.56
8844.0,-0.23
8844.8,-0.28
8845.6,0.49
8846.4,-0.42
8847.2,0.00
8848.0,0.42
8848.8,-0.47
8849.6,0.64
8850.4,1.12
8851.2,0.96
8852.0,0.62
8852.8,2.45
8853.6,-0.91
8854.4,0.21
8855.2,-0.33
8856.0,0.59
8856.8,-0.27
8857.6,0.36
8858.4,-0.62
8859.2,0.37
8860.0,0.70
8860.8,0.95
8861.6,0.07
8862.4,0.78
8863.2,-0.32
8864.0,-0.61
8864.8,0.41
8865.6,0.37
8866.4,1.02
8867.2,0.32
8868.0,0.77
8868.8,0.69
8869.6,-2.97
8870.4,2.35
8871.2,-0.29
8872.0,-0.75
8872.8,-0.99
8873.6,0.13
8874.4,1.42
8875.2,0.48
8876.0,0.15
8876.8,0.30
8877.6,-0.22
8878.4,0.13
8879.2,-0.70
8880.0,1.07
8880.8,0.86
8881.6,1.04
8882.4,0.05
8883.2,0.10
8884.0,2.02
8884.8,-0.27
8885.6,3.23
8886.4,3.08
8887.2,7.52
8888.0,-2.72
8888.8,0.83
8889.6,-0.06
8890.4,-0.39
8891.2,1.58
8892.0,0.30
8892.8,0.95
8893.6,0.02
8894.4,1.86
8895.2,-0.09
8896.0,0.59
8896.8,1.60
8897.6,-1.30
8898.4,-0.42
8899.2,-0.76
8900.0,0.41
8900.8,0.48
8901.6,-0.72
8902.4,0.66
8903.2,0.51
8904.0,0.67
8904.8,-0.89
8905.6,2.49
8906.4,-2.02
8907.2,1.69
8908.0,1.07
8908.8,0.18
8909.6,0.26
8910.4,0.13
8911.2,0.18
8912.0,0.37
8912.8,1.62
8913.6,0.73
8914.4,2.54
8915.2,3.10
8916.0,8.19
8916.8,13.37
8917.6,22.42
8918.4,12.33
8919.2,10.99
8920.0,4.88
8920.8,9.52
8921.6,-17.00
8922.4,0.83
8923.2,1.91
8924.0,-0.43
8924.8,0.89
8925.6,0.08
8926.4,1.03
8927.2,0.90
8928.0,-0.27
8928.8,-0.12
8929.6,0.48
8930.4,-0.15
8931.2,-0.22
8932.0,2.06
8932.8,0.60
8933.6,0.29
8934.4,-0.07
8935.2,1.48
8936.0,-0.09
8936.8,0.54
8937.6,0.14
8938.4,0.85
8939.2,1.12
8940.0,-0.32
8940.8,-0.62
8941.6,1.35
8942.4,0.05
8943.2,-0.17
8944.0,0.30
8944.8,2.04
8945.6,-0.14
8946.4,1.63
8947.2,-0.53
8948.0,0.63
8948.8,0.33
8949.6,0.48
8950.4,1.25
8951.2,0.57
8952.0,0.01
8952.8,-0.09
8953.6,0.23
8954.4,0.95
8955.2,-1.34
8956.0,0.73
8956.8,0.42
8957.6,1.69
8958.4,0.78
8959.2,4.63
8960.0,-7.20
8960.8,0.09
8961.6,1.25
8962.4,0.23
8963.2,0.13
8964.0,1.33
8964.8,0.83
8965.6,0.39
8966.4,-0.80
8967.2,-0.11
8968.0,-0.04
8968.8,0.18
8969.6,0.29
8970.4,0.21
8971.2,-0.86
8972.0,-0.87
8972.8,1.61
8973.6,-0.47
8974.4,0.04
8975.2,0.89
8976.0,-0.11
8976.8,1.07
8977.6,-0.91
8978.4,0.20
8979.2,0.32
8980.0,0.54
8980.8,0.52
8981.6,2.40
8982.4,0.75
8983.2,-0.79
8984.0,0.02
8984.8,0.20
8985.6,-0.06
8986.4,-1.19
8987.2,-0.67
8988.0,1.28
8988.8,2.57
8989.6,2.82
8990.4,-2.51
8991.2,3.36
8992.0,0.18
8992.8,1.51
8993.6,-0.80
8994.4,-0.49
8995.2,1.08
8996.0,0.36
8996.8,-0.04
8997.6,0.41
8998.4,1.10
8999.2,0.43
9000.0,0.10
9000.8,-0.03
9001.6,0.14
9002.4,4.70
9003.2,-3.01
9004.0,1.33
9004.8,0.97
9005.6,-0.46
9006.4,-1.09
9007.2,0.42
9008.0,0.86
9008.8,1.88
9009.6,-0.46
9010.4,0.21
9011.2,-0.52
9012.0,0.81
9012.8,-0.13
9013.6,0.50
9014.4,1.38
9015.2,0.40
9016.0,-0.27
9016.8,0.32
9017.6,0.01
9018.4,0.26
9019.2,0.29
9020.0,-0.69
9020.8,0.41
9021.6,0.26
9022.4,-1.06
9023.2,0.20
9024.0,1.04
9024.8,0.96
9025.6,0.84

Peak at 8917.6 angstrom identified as [O III] 5007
